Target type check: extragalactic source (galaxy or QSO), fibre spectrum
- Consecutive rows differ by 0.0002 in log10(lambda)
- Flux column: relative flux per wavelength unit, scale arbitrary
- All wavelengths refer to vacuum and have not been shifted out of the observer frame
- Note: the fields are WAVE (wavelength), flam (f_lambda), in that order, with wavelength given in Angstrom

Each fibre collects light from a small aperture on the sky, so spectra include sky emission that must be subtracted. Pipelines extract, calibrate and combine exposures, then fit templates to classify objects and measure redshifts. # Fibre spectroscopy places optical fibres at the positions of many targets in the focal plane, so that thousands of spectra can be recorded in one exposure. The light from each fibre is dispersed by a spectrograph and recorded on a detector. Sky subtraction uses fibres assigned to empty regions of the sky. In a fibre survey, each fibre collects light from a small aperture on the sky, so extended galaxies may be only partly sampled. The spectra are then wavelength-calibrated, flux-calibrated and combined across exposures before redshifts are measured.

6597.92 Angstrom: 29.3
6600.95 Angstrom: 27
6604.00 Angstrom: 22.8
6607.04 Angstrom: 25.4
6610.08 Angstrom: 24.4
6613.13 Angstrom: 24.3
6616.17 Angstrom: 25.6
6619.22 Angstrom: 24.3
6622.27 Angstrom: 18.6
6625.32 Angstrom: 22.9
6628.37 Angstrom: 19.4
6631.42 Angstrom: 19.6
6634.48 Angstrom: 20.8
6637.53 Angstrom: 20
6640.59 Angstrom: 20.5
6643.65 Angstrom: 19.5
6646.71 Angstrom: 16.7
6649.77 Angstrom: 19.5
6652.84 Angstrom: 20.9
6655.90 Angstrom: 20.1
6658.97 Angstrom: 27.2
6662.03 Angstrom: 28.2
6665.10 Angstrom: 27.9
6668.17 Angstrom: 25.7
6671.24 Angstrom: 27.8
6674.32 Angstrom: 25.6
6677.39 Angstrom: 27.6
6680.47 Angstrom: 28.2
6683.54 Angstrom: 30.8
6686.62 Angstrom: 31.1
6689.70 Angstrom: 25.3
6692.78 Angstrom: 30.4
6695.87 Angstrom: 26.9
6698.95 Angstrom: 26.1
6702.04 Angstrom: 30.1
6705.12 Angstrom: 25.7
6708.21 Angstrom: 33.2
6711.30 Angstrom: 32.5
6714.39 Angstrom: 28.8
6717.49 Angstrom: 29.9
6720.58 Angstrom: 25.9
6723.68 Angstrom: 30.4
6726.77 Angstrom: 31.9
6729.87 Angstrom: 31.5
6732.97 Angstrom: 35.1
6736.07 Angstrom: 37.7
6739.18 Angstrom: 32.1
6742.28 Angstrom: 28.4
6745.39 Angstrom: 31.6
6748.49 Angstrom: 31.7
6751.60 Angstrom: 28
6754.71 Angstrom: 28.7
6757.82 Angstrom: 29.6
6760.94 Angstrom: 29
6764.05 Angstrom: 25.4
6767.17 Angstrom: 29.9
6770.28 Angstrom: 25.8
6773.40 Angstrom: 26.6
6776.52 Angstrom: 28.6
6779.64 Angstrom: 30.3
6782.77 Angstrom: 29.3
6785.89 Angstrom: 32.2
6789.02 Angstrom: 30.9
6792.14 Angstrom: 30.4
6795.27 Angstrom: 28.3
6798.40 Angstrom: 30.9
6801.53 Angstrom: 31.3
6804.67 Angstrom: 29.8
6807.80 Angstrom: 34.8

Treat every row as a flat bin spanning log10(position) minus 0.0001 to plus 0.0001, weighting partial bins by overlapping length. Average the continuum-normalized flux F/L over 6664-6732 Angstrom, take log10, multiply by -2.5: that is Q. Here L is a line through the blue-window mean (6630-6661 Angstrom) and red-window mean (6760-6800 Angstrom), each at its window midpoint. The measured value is -0.20 mag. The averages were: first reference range 20.6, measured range 28.8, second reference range 29.1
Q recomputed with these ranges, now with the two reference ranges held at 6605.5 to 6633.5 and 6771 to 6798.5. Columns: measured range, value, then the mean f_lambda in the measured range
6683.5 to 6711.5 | -0.12 mag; 29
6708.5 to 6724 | -0.12 mag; 29.7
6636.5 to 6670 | 0.08 mag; 22.5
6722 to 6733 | -0.17 mag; 31.8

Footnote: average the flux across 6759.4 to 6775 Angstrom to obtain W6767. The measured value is 27.4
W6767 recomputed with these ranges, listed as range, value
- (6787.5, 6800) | 30.1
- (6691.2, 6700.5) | 27.8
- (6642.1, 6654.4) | 19.2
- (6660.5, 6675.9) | 27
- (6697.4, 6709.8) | 28.8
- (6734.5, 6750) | 32.3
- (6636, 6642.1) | 20.3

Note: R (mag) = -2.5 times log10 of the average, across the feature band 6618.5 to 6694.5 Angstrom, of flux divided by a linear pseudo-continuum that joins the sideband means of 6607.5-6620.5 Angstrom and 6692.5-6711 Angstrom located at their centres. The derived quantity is 0.12 mag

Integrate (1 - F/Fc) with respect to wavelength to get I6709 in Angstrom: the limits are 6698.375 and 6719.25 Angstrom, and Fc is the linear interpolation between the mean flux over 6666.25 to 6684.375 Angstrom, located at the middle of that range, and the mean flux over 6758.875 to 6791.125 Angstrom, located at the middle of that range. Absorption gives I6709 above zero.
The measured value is -1.2 Angstrom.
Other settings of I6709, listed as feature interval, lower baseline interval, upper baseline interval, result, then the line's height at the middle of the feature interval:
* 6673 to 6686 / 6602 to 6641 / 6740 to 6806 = -1.70 Angstrom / 25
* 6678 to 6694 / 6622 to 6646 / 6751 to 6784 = -3.95 Angstrom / 23.3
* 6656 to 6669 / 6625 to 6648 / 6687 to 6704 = -1.75 Angstrom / 23.4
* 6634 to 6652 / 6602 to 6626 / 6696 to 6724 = 4.11 Angstrom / 25.2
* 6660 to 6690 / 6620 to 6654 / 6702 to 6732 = -3.85 Angstrom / 24.8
